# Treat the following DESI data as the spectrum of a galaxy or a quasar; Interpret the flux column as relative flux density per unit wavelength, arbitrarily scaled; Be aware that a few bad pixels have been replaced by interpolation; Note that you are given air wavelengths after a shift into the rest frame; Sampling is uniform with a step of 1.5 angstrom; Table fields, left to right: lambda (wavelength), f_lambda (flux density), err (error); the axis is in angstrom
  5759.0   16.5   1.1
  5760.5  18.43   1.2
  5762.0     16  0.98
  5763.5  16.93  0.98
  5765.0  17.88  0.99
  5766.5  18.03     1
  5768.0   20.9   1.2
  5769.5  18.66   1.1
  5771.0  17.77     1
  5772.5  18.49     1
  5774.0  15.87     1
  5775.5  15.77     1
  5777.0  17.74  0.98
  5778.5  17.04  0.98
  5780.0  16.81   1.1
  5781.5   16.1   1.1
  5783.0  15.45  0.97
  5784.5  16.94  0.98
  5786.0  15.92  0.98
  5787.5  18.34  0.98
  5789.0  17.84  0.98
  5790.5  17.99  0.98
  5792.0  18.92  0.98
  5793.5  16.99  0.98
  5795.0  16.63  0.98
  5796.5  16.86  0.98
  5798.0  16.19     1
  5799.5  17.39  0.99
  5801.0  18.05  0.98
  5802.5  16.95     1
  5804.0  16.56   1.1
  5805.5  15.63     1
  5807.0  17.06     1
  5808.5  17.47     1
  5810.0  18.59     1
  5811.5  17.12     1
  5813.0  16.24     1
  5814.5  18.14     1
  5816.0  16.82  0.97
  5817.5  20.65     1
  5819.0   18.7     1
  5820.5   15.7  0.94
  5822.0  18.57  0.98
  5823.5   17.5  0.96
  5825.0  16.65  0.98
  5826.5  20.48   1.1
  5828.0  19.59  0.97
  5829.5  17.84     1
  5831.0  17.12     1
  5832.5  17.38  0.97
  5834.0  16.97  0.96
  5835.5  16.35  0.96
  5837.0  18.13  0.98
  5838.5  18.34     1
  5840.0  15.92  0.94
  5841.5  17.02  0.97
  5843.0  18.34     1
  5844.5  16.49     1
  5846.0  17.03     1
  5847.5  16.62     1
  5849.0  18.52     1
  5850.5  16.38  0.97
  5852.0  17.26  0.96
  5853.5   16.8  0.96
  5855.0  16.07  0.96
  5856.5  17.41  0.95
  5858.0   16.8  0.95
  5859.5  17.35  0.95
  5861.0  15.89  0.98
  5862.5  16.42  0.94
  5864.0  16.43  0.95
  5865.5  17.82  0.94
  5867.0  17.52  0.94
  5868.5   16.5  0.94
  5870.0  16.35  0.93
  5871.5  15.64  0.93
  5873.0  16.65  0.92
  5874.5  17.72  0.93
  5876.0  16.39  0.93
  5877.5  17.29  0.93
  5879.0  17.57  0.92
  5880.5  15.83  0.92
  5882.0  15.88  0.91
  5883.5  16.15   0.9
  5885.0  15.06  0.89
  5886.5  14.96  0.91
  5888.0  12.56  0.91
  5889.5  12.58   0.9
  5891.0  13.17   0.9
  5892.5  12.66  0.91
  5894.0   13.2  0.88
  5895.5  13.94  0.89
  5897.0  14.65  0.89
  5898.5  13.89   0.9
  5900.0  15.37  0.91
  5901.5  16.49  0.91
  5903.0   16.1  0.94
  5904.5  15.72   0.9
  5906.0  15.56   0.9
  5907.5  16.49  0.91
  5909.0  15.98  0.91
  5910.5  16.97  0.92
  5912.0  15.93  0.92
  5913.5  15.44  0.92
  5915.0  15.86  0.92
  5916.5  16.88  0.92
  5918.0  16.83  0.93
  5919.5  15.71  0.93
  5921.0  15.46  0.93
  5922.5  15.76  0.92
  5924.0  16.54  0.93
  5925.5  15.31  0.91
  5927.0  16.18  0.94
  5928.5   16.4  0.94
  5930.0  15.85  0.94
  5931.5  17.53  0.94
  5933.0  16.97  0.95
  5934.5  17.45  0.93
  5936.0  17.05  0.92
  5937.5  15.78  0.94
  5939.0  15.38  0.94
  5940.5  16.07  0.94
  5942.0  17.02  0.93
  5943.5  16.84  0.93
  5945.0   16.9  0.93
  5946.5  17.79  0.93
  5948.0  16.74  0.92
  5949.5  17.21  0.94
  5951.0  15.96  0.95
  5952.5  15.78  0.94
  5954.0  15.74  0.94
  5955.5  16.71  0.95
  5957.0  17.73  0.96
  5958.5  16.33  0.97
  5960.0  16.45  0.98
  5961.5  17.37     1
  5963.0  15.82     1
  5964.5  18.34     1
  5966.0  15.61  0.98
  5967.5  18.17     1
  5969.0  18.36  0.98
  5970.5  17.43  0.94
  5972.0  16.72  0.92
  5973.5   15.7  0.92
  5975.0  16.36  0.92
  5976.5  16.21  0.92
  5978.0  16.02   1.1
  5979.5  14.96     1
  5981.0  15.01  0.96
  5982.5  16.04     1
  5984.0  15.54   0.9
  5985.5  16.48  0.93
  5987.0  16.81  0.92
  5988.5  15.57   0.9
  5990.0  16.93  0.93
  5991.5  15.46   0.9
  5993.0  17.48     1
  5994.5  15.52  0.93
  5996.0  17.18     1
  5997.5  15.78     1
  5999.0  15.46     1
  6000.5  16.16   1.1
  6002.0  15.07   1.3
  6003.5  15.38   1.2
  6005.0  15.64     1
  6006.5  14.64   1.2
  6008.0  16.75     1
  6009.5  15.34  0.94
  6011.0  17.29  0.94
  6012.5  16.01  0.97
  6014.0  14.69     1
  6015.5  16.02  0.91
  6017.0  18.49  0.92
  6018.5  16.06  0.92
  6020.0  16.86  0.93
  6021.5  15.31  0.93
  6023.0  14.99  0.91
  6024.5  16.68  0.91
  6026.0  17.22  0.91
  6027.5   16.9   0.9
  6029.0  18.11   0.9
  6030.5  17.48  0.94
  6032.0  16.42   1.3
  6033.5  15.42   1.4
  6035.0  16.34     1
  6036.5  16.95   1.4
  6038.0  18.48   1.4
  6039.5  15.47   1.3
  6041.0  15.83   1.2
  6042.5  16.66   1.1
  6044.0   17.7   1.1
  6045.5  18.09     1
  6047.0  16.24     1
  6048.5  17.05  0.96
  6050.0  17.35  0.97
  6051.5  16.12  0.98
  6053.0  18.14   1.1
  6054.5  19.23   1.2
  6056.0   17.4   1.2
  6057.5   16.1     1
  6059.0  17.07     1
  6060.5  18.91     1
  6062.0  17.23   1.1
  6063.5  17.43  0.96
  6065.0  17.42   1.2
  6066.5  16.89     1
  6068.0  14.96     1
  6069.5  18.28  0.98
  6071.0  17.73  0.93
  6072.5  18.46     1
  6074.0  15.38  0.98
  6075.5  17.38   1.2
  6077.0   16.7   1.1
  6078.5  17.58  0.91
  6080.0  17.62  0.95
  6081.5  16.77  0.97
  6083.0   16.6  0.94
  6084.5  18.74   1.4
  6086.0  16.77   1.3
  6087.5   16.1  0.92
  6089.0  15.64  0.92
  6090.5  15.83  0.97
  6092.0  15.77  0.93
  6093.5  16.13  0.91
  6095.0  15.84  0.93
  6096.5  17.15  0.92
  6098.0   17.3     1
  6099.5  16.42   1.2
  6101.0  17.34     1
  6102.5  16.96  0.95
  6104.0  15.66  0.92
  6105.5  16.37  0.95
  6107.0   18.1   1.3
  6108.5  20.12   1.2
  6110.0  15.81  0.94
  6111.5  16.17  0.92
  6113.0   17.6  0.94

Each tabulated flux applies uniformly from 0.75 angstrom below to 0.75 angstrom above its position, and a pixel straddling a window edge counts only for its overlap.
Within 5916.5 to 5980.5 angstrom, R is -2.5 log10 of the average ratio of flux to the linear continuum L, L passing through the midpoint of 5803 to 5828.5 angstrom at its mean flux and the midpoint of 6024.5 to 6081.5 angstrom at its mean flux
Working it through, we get 0.05 mag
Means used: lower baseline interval 17.7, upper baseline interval 17.1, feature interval 16.5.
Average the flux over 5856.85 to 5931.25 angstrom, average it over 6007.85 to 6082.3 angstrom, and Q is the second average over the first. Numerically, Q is 1.1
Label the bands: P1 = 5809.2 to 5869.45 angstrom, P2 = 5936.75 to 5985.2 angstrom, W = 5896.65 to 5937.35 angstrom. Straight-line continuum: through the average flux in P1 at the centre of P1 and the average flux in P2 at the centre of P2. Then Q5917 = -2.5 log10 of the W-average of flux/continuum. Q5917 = 0.05 mag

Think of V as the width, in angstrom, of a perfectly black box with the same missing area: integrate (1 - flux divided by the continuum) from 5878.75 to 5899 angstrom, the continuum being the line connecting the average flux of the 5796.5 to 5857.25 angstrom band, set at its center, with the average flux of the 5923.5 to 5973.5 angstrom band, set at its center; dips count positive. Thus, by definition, 3.2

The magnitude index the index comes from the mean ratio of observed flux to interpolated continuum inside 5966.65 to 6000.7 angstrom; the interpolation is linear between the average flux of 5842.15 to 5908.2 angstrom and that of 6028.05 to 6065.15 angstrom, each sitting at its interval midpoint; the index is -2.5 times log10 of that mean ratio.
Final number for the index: 0.03 mag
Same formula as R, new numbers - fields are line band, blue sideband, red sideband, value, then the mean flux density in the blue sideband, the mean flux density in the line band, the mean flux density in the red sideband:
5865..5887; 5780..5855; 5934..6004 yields 0.032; 17.3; 16.5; 16.4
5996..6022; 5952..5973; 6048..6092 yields 0.066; 16.9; 16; 17.1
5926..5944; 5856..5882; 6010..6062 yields 0.018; 16.8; 16.5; 16.9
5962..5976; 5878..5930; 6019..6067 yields -0.053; 15.4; 16.9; 17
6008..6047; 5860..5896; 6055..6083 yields 0.017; 15.6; 16.6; 17.2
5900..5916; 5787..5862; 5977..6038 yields 0.053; 17.4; 16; 16.2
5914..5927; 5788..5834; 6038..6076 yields 0.088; 17.6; 16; 17.2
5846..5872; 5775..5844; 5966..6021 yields 0.014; 17.4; 16.8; 16.2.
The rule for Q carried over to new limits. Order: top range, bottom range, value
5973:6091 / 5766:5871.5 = 0.96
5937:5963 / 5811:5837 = 0.93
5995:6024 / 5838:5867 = 0.94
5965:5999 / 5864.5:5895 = 1.05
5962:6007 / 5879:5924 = 1.06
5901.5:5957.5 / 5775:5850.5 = 0.94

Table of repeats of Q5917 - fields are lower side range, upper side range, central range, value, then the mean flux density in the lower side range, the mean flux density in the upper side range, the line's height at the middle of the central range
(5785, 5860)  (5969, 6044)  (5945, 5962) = -0.01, 17.4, 16.3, 16.6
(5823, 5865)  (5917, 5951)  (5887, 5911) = 0.14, 17.3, 16.5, 16.8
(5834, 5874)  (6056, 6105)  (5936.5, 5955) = 0.03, 16.9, 16.9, 16.9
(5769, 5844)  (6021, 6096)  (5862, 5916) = 0.11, 17.4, 16.9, 17.2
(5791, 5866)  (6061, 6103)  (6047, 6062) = -0.03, 17.3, 16.9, 16.9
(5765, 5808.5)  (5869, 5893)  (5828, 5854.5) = -0.07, 17.3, 15.4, 16.2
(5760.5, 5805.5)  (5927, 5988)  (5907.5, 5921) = 0.04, 17.3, 16.6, 16.7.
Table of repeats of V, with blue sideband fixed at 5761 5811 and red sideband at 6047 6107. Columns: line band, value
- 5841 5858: 0.1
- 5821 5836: -0.5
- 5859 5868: 0.2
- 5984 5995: 0.5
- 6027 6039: 0.0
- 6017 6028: 0.4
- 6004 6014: 0.7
